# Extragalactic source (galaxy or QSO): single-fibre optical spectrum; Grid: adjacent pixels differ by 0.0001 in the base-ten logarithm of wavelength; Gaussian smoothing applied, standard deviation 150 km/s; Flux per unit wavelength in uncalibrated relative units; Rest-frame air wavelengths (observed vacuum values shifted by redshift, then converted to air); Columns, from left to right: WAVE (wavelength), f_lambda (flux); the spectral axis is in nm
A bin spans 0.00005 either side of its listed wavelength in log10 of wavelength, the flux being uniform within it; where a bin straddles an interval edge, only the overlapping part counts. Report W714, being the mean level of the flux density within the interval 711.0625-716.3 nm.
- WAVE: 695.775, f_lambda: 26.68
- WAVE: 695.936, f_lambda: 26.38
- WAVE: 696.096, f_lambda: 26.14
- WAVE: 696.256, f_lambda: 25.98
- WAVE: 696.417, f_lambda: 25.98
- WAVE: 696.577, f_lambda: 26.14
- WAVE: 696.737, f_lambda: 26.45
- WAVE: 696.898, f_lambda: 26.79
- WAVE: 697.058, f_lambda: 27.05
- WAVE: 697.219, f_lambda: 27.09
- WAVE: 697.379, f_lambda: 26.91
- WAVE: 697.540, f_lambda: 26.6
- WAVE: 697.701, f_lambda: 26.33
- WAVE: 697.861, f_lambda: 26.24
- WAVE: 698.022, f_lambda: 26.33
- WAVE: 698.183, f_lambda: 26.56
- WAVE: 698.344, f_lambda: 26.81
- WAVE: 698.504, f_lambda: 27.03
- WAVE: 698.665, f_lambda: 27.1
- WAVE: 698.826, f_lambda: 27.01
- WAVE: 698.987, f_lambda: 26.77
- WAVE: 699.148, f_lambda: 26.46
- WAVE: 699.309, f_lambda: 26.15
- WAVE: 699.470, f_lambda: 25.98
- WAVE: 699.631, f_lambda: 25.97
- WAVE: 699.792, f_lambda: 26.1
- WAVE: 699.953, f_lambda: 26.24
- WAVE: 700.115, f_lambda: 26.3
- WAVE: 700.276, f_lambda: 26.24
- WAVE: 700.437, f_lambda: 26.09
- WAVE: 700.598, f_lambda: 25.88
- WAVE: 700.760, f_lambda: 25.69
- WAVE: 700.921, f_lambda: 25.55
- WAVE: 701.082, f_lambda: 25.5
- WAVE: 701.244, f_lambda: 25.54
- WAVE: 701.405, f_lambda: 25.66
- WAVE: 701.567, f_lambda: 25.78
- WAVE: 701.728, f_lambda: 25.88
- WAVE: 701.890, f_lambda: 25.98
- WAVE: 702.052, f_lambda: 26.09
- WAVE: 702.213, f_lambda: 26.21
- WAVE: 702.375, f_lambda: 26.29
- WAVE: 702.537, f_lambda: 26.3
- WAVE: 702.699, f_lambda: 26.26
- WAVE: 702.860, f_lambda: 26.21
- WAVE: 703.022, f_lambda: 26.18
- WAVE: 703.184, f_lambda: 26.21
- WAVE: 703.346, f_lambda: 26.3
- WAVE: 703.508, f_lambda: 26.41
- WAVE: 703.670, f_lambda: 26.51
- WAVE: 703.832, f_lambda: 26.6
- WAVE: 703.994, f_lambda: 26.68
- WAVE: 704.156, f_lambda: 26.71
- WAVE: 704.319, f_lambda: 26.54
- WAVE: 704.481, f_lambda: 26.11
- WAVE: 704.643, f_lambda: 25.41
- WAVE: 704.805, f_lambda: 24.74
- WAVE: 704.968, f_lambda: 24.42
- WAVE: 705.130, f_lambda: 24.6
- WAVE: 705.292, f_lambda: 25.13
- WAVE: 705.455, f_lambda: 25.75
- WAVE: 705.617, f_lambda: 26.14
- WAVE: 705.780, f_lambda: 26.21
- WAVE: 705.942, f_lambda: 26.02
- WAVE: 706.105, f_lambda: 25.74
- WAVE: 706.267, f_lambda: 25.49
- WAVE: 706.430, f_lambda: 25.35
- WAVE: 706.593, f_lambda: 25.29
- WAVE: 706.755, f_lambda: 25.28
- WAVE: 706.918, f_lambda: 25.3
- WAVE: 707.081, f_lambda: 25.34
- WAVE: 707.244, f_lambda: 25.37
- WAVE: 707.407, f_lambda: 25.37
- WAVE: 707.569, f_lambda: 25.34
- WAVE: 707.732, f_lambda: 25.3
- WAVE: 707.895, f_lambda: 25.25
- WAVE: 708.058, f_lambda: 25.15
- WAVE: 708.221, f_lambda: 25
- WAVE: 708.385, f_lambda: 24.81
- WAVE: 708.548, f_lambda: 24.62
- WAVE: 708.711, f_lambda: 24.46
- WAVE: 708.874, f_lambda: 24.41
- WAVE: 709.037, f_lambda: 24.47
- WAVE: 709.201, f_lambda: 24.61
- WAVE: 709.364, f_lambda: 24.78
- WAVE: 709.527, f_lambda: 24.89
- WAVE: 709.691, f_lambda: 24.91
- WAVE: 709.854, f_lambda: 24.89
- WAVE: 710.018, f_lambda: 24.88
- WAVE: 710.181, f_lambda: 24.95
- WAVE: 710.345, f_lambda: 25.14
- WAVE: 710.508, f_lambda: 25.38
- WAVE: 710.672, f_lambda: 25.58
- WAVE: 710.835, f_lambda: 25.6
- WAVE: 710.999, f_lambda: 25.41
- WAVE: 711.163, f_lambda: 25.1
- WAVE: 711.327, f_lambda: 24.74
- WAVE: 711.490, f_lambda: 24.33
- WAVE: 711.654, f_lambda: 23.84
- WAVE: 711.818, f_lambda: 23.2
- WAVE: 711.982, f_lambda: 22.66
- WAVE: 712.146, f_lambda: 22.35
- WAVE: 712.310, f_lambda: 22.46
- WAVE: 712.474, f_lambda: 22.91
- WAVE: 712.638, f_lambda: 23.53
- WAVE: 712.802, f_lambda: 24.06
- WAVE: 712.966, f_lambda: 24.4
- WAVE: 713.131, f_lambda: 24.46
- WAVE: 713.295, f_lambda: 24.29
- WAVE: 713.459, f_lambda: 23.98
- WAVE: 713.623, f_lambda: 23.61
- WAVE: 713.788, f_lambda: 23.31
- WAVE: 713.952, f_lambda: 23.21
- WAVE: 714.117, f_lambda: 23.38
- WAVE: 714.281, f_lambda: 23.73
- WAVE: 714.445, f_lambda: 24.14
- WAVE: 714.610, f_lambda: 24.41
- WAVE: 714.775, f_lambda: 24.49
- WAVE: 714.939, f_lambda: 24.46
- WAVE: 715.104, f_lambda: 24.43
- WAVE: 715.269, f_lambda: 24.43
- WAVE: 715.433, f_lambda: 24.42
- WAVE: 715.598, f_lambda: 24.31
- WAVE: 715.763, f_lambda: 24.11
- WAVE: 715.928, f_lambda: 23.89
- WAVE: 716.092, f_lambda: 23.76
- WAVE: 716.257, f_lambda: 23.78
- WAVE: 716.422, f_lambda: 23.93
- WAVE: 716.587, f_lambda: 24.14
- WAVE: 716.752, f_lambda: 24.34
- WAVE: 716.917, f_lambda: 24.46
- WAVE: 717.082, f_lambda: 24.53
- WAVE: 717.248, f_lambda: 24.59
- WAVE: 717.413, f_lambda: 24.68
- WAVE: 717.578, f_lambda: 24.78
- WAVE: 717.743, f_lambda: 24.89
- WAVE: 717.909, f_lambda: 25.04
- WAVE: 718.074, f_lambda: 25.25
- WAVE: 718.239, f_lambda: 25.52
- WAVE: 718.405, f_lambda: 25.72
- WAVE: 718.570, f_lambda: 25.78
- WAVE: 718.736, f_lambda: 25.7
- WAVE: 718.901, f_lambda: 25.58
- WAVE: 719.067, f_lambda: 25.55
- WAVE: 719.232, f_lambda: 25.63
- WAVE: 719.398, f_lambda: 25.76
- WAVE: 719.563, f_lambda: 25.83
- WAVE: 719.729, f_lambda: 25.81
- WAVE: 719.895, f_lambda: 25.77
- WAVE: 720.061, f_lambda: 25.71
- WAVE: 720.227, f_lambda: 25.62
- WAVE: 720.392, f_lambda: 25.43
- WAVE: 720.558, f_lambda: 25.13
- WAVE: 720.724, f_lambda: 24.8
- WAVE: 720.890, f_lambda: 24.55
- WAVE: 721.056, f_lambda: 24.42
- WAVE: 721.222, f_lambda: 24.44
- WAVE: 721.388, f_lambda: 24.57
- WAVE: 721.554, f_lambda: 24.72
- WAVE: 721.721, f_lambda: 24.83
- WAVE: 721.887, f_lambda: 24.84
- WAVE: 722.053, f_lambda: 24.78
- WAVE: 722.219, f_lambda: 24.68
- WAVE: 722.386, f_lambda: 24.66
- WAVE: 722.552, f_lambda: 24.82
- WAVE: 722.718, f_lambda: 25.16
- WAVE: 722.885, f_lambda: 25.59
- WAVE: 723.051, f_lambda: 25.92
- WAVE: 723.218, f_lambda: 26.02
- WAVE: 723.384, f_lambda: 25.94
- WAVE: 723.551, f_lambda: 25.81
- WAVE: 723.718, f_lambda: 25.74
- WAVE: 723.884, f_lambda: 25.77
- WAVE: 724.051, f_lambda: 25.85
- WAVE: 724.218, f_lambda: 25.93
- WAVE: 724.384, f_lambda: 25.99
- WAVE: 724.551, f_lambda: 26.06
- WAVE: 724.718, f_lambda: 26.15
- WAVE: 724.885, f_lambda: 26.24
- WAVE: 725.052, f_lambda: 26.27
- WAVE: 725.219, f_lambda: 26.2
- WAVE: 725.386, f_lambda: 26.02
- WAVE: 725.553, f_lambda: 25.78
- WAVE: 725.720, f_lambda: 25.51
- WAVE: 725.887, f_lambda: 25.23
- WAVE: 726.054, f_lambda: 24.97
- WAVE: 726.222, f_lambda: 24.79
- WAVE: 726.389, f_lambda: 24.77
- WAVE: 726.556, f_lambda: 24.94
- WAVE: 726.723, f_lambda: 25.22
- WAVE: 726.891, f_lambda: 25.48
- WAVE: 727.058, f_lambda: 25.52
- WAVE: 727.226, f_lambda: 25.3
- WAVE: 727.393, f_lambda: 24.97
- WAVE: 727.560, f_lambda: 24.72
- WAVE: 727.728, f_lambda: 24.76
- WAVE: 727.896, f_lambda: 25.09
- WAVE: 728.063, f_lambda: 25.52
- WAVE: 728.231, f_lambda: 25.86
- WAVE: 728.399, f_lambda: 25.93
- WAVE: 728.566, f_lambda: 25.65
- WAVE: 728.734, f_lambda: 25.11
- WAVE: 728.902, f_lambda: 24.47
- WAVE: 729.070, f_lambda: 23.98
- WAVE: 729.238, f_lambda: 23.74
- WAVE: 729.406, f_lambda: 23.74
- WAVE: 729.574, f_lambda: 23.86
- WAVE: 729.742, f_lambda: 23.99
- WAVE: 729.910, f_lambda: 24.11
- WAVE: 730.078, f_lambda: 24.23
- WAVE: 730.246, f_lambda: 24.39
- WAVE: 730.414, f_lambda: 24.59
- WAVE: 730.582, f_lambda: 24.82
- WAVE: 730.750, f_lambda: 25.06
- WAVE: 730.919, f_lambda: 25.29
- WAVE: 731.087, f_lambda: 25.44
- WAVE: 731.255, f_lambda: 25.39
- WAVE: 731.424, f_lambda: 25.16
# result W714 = 23.9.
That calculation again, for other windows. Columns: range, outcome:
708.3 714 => 24.3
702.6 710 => 25.5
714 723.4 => 24.9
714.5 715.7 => 24.4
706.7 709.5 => 25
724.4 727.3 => 25.6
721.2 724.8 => 25.4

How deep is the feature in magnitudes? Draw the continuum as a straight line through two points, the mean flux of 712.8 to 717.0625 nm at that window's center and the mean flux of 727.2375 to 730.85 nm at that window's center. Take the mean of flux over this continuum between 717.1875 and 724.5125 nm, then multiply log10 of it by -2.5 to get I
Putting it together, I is -0.04 mag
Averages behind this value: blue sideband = 24.1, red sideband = 24.7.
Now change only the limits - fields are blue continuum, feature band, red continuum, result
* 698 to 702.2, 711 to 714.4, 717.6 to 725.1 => 0.09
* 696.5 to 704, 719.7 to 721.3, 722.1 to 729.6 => 0.02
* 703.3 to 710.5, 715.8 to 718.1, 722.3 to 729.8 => 0.04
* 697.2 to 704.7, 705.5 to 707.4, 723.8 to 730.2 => 0.02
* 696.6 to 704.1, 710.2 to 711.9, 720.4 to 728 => 0.04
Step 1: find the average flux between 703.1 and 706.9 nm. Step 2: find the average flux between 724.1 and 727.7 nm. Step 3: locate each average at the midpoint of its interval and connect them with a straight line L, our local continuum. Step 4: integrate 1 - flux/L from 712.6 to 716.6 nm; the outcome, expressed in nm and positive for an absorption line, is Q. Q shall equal 0.26 nm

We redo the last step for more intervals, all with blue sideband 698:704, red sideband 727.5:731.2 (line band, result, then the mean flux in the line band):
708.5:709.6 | 0.05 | 24.6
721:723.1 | 0.02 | 24.9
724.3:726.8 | -0.07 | 25.6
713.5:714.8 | 0.09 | 23.8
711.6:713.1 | 0.14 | 23.3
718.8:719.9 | -0.02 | 25.7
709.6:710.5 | 0.03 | 25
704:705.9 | 0.03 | 25.7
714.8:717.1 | 0.11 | 24.2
